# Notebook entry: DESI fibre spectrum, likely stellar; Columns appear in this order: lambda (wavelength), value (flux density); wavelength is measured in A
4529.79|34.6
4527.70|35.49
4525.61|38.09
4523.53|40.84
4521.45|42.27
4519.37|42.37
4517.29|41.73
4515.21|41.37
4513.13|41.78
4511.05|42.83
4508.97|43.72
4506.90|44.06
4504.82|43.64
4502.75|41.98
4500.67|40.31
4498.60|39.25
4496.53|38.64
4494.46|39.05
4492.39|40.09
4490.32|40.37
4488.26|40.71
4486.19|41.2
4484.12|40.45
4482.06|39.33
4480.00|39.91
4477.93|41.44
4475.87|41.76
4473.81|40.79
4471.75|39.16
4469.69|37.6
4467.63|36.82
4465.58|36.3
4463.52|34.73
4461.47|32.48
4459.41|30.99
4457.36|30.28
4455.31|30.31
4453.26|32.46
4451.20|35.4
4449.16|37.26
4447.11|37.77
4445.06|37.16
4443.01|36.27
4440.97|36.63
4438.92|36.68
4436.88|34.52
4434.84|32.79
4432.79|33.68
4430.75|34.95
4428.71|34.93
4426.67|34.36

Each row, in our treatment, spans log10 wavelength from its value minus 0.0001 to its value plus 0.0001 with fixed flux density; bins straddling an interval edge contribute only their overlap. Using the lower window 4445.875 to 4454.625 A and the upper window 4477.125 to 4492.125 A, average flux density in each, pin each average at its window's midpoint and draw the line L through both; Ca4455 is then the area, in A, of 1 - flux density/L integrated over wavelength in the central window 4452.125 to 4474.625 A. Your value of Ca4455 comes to 1.7 A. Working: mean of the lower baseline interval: 35.5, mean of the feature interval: 34.7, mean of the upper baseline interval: 40.4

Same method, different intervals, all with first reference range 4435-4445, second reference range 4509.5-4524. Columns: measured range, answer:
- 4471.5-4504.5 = -0.6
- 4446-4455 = 0.3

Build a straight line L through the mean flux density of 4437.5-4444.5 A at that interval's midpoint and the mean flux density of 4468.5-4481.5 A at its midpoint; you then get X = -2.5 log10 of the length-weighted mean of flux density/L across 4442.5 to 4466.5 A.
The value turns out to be 0.11 mag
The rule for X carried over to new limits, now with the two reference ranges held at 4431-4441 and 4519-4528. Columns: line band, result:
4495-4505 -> -0.05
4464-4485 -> -0.06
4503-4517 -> -0.10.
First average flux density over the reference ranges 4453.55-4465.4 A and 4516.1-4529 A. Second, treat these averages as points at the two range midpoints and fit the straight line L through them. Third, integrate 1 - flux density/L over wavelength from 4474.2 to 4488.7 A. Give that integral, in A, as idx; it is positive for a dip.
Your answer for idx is -2.4 A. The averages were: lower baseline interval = 32.1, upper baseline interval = 40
